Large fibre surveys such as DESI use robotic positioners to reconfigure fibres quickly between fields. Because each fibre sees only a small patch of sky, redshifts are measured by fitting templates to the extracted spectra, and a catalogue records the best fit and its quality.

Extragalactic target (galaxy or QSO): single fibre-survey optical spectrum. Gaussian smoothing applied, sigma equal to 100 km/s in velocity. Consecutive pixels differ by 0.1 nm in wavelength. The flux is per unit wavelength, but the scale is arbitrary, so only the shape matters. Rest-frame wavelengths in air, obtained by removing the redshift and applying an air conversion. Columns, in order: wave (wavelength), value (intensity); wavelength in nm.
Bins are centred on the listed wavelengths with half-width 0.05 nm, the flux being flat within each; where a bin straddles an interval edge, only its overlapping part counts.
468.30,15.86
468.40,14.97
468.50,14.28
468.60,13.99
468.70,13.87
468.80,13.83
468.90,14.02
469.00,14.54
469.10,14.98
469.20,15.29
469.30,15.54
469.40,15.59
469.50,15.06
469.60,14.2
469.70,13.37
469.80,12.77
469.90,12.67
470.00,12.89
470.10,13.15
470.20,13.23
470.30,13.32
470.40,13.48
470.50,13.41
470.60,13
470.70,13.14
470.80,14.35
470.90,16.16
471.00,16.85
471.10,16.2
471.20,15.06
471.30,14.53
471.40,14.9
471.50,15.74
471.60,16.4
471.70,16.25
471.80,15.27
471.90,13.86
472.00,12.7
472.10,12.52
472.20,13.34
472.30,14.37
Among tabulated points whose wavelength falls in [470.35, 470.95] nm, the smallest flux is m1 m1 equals 13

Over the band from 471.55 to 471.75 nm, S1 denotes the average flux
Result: 16.3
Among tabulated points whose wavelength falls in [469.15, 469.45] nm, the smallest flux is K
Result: 15.29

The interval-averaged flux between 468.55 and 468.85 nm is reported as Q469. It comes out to 13.9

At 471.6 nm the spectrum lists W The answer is 16.4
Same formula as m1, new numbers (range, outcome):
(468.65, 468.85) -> 13.83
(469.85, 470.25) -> 12.67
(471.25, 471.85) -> 14.53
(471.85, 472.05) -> 12.7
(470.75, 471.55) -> 14.35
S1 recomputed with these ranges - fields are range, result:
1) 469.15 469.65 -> 15.1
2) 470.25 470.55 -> 13.4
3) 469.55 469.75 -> 13.8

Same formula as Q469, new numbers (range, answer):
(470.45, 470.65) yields 13.2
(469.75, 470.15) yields 12.9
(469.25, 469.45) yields 15.6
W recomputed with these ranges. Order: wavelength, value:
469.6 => 14.2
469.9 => 12.67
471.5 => 15.74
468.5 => 14.28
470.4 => 13.48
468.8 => 13.83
